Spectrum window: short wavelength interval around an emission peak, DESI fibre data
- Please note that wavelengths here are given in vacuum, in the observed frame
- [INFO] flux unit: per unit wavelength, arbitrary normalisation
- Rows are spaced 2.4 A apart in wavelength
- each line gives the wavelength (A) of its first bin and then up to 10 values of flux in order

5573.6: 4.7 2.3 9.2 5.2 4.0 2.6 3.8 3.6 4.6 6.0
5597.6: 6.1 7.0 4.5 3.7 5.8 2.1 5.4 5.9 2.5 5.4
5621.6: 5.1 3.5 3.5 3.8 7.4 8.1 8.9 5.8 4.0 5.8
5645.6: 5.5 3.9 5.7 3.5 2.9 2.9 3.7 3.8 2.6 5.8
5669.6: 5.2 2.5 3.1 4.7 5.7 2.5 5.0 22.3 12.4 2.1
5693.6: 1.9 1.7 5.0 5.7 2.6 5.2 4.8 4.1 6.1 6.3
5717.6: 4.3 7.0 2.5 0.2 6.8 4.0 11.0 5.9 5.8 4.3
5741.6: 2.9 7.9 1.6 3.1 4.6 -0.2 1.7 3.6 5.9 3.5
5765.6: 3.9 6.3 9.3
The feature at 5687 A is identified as [O III]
